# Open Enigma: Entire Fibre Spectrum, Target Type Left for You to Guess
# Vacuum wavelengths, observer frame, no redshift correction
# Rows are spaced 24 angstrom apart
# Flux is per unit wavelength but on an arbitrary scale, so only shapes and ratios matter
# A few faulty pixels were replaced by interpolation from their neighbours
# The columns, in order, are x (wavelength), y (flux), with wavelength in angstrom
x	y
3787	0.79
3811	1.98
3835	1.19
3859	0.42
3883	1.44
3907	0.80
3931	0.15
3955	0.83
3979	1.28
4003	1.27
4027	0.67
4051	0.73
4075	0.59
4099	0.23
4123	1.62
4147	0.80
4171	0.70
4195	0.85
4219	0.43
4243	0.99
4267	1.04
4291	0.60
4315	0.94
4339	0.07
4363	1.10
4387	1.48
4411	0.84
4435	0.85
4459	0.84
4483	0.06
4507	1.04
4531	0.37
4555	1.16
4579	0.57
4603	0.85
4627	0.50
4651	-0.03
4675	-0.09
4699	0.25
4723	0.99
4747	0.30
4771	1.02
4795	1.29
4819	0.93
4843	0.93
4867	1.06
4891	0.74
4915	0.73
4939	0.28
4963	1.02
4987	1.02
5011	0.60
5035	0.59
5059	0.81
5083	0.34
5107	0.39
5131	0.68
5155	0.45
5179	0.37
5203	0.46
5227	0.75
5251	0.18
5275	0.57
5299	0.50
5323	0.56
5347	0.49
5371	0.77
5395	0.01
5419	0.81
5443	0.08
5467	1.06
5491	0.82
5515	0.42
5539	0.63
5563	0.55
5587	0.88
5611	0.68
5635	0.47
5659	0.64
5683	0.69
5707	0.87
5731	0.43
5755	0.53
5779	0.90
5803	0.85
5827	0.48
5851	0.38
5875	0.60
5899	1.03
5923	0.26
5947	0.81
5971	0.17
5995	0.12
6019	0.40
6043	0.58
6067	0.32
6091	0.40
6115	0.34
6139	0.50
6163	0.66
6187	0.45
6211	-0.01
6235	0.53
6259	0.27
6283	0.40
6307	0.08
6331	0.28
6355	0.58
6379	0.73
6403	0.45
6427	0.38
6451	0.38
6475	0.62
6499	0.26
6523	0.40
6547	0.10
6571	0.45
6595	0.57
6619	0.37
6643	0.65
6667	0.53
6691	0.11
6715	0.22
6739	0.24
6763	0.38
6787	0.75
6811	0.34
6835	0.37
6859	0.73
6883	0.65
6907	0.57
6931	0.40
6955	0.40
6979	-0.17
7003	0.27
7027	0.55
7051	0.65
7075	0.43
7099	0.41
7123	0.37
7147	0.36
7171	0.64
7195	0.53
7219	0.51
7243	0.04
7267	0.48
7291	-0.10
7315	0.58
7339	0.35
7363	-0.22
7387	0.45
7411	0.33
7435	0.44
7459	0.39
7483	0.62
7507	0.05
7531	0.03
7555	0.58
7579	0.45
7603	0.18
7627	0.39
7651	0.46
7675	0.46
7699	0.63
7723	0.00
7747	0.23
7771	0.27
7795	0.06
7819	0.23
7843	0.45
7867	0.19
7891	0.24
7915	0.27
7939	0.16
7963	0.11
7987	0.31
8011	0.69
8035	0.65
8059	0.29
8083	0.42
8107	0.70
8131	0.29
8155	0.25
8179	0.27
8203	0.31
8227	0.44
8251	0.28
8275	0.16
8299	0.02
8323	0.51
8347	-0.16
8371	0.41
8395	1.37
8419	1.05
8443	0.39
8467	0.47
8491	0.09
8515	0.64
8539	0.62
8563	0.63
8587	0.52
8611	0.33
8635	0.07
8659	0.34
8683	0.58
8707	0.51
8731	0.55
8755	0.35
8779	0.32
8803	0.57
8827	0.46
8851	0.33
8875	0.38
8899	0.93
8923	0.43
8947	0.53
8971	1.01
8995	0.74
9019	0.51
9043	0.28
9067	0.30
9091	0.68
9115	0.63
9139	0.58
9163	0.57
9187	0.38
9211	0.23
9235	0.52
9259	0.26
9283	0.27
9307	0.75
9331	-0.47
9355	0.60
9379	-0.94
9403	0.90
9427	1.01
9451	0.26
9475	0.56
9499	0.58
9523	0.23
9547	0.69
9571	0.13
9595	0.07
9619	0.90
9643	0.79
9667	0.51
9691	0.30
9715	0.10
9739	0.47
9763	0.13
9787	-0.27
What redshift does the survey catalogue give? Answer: 1.254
